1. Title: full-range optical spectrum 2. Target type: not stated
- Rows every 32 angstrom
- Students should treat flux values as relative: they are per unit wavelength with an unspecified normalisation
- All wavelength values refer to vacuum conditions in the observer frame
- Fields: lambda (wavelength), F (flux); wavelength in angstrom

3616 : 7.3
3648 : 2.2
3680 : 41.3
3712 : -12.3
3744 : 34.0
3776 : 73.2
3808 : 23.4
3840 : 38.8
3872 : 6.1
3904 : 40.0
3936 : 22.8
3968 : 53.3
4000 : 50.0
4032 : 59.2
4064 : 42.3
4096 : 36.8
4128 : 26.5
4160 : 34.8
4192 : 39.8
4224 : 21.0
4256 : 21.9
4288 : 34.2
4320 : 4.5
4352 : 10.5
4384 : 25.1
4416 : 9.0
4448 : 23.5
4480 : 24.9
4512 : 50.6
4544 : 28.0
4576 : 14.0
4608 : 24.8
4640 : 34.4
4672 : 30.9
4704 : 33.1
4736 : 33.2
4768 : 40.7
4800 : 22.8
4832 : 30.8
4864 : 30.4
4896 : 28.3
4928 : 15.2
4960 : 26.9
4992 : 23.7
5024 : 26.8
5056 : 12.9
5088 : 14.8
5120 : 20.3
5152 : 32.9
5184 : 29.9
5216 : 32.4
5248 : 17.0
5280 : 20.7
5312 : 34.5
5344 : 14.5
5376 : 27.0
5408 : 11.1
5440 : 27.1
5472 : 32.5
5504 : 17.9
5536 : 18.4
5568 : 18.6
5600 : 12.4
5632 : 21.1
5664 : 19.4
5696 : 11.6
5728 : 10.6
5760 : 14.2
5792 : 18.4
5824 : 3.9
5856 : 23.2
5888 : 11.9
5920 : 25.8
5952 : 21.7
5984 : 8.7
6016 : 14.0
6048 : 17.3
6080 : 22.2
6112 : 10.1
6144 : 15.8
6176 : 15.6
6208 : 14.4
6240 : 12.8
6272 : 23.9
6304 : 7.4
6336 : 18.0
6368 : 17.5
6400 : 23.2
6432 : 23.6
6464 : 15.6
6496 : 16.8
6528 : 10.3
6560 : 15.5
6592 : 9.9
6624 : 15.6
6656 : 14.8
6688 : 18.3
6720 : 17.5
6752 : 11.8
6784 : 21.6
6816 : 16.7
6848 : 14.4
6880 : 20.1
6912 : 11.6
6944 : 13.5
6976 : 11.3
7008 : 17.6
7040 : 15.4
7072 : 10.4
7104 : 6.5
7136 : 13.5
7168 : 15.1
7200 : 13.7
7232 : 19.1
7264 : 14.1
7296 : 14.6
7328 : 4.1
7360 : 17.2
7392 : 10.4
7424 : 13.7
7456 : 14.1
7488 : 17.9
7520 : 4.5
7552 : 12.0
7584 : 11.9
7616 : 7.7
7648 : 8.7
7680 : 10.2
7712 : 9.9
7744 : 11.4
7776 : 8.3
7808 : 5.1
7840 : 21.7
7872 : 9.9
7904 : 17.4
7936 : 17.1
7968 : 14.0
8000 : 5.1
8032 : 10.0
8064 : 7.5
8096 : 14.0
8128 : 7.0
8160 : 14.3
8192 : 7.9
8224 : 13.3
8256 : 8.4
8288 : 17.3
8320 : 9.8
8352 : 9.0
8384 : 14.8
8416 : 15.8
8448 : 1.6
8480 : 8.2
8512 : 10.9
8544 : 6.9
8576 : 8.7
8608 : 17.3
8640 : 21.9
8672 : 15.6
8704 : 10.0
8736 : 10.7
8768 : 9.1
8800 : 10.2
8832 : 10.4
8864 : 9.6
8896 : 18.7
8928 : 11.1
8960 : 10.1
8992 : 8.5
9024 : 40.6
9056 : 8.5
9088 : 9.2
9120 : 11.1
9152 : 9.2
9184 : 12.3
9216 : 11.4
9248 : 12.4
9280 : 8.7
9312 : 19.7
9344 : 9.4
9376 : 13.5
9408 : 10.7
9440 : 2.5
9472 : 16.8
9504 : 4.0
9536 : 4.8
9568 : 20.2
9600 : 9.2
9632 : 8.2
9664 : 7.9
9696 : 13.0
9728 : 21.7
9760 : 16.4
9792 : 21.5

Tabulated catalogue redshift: 1.419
